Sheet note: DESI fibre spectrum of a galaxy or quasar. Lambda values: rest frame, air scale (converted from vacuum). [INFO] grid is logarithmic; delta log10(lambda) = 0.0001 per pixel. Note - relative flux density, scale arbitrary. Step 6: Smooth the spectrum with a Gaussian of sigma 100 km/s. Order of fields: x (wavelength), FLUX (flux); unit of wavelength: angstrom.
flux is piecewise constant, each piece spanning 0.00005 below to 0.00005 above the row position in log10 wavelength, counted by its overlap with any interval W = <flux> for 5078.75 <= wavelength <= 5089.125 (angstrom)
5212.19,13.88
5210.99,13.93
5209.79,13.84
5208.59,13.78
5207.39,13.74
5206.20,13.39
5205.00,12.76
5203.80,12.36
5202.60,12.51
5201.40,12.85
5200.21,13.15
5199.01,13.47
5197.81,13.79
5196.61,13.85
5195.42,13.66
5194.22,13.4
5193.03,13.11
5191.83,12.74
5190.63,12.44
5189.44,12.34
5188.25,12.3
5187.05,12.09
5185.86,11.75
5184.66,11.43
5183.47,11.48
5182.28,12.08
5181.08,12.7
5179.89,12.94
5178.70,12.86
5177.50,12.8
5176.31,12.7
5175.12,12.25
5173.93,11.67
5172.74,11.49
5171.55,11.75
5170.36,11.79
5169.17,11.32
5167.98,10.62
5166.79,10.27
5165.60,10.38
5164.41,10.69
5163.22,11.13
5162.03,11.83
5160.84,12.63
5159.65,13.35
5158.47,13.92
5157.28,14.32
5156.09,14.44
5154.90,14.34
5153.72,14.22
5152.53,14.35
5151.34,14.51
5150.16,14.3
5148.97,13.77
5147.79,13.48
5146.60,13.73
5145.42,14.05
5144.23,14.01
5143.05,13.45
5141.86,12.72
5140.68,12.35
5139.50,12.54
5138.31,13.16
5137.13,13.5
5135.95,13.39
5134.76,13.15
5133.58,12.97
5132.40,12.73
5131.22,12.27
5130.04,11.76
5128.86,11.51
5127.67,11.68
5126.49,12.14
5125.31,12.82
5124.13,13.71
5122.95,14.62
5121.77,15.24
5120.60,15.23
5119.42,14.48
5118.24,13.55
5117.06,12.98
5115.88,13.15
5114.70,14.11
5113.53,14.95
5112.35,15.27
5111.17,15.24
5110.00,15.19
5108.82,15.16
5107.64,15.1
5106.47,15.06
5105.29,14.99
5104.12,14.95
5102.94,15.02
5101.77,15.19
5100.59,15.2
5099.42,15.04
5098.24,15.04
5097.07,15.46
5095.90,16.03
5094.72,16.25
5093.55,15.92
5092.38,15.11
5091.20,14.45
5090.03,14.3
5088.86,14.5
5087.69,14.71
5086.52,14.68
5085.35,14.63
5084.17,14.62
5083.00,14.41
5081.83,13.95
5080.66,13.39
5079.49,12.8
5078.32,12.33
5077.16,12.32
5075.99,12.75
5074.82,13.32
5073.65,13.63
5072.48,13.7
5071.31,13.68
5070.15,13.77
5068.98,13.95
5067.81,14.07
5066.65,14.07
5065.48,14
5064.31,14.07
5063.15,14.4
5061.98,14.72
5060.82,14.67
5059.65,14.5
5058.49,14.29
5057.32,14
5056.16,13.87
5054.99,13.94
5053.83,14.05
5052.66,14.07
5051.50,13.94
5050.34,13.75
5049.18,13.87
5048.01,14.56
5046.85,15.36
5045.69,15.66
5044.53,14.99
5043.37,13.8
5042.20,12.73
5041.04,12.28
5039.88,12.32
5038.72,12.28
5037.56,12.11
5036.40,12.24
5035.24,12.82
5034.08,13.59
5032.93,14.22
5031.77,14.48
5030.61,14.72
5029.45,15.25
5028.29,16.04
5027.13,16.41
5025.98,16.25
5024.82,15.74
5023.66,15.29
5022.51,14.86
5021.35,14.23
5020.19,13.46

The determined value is 14.1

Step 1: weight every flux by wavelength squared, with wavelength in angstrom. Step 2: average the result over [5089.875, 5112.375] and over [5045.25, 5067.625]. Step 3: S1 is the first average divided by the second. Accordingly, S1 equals 1.08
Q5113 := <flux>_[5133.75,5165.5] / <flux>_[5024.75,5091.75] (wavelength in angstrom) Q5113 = 0.9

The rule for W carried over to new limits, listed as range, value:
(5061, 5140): 14.1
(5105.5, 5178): 13.2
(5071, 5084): 13.3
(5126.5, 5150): 13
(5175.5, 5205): 12.7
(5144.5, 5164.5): 13.5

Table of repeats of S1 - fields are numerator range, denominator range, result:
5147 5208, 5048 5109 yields 0.92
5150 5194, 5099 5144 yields 0.92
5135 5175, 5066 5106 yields 0.92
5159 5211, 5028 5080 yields 0.95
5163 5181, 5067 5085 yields 0.90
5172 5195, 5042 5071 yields 0.91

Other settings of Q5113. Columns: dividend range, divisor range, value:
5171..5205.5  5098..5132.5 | 0.89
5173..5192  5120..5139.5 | 0.94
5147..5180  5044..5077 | 0.90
